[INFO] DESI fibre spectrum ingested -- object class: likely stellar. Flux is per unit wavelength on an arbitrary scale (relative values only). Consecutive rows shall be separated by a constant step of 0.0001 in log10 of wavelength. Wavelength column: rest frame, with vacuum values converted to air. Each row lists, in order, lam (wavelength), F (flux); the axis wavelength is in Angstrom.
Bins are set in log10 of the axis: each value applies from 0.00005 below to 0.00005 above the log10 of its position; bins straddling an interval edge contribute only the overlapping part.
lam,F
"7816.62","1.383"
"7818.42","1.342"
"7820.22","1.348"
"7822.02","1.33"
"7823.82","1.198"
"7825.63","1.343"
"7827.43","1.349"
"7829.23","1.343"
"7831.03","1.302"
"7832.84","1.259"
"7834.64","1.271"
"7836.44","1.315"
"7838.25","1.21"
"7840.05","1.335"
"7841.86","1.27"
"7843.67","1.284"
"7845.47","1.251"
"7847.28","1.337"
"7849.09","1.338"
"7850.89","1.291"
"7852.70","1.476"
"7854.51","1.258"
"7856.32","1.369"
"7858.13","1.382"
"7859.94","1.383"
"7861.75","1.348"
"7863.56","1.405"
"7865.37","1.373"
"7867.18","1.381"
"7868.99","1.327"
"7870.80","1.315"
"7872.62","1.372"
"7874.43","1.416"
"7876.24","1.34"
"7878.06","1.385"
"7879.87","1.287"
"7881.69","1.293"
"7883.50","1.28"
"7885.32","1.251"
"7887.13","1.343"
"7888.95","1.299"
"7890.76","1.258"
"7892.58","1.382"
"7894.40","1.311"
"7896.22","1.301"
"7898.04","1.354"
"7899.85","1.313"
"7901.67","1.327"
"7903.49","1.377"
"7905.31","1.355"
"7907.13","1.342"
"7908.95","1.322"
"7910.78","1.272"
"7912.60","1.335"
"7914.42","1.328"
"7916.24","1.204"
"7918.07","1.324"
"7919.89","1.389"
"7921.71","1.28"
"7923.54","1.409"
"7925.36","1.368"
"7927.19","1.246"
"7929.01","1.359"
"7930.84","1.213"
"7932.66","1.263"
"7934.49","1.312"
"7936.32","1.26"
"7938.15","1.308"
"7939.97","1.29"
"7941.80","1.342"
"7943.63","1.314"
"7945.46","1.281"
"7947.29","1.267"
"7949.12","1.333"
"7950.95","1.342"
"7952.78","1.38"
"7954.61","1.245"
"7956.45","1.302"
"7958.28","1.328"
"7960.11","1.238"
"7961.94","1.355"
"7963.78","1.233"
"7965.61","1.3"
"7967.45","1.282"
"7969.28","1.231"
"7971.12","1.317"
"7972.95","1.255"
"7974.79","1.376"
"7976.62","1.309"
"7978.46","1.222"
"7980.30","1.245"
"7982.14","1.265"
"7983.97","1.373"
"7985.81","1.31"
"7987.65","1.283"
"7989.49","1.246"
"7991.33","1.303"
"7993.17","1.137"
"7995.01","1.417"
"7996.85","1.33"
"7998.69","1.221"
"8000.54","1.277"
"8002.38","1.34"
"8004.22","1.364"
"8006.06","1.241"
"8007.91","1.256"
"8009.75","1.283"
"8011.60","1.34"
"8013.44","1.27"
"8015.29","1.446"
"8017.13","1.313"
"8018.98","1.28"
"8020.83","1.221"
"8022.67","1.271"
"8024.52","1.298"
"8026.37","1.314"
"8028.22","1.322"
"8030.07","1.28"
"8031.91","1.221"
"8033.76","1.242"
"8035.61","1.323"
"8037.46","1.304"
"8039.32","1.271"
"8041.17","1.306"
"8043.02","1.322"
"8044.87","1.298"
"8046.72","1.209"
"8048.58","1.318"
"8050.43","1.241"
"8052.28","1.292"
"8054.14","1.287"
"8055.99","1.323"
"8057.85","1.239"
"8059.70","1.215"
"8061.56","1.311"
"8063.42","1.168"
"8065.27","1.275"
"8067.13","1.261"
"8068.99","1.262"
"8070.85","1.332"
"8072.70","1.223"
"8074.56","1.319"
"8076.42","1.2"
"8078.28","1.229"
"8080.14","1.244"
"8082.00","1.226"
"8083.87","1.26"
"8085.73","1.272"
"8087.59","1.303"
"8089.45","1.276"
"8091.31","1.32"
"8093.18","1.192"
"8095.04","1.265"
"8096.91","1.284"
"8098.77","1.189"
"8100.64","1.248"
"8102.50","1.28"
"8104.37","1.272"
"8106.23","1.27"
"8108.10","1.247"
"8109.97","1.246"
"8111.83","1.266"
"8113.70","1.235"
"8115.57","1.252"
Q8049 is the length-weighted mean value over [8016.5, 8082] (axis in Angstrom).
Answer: 1.27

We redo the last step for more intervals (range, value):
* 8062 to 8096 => 1.26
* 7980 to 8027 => 1.29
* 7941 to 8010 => 1.29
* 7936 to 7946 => 1.3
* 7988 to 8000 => 1.28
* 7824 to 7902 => 1.33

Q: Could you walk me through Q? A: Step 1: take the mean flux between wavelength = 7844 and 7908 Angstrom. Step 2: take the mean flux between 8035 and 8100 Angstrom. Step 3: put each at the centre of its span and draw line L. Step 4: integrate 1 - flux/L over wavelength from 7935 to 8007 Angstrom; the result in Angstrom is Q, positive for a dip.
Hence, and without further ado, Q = 0.46 Angstrom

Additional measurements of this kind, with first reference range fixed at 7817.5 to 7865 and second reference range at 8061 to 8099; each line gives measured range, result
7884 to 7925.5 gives -0.6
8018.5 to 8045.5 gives -0.3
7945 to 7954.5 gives -0.2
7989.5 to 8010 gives -0.1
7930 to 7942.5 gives 0.1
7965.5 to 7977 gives -0.1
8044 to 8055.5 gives -0.1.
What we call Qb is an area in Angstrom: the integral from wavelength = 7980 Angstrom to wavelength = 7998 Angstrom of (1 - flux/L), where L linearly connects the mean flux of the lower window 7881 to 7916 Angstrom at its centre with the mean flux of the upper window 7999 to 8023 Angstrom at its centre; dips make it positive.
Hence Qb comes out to 0.15 Angstrom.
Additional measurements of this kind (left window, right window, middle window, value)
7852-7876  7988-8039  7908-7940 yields 0.8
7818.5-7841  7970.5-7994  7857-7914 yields -1.9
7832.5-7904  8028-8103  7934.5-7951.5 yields 0.0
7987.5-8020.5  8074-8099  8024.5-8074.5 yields -0.1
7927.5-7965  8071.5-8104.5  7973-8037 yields -0.6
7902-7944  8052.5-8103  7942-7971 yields 0.1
